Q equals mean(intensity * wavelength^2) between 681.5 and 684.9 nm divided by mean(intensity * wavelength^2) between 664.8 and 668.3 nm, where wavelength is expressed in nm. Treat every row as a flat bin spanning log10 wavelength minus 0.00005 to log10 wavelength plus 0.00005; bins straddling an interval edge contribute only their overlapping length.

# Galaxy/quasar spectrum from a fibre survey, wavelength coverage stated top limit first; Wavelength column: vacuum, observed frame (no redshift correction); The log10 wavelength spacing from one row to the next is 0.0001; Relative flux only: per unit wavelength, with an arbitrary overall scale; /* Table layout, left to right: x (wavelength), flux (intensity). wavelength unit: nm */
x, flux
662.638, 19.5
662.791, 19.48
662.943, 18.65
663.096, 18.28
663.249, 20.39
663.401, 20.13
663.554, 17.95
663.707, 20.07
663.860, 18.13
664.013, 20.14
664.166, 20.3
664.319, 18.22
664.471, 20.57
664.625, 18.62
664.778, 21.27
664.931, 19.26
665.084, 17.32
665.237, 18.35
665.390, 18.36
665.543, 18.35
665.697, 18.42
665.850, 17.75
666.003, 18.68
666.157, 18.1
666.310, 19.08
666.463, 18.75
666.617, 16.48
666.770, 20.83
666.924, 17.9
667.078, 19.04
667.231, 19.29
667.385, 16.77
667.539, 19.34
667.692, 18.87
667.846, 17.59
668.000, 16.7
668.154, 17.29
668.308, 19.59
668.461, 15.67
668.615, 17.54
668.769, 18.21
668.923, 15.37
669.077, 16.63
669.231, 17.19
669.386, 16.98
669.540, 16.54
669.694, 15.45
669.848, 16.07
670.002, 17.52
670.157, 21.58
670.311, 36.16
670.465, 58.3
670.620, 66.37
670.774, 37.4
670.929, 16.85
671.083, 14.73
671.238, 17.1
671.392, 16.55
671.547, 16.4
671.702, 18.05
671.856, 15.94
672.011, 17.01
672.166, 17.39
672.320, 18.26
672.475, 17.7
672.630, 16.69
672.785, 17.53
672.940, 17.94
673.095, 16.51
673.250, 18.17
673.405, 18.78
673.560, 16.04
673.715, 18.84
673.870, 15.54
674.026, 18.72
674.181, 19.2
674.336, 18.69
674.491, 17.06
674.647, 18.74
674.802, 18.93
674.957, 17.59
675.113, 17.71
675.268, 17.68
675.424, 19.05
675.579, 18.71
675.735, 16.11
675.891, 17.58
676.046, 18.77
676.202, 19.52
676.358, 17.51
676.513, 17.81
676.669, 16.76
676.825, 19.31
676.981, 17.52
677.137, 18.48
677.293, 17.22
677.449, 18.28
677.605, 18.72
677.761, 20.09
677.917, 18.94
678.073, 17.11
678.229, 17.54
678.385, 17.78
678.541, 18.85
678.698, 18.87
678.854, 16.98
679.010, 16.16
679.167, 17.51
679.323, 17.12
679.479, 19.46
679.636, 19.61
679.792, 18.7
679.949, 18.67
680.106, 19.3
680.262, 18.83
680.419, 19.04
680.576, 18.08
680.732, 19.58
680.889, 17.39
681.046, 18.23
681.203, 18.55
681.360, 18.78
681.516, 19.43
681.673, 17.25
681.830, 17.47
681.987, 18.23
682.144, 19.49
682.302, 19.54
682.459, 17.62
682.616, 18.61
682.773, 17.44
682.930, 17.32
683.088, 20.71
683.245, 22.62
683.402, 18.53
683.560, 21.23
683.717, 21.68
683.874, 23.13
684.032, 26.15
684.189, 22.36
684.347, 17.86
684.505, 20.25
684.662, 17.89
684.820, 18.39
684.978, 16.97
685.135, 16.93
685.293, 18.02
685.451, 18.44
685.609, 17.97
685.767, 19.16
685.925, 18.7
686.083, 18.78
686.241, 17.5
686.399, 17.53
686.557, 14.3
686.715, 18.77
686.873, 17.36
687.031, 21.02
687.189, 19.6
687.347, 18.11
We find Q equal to 1.13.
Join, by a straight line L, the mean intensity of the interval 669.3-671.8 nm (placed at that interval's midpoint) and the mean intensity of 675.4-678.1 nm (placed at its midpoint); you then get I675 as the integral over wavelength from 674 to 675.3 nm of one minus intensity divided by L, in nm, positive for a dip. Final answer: 0.14 nm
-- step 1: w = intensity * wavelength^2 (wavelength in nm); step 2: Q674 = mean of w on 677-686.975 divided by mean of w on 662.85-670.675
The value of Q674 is 1.0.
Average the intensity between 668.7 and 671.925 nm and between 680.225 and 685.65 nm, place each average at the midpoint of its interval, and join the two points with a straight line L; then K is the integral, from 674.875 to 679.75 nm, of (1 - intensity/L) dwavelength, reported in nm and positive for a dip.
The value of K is 0.662 nm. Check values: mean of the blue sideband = 23.1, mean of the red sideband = 19.2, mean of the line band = 18.1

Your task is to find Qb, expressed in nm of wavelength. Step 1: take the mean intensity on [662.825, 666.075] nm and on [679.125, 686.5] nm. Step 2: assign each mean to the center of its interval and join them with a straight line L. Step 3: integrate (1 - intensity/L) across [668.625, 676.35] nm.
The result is -0.43 nm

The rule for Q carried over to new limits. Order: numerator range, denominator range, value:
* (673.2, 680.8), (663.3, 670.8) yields 0.90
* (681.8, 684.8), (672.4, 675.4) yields 1.15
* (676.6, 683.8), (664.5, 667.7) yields 1.04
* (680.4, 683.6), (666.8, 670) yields 1.12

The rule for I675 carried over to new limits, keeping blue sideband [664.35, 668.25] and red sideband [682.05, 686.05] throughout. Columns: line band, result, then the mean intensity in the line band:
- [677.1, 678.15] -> 0.039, 18.4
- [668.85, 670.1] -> 0.143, 16.5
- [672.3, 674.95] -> 0.152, 17.8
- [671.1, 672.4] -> 0.127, 17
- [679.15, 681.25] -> 0.071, 18.6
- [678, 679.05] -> 0.082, 17.7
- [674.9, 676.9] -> 0.107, 18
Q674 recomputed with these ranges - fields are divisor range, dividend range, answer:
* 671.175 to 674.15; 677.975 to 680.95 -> 1.07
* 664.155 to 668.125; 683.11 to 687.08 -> 1.10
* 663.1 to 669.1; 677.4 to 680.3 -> 1.03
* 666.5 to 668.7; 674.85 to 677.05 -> 1.02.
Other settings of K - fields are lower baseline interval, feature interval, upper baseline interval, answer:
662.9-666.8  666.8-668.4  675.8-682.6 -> 0.04 nm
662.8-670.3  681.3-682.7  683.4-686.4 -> 0.06 nm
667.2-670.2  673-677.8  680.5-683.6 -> 0.02 nm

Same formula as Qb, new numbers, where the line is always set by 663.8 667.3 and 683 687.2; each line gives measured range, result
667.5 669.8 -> 0.21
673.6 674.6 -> 0.06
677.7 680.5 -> 0.12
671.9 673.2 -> 0.11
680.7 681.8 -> 0.05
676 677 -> 0.05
